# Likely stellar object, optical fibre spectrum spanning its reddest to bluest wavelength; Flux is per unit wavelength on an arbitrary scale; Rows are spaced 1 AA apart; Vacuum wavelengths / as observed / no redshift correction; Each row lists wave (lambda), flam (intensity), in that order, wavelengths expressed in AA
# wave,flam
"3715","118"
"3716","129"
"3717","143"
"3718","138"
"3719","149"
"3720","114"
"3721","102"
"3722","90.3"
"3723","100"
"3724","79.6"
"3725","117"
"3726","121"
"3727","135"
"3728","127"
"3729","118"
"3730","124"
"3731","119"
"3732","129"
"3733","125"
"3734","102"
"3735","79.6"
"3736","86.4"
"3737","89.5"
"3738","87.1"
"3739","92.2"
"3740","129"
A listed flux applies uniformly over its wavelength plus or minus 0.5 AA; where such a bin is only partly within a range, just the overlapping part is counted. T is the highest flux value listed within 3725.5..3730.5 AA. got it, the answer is 135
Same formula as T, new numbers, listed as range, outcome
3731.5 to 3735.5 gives 129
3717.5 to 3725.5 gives 149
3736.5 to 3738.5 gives 89.5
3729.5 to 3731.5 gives 124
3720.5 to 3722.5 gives 102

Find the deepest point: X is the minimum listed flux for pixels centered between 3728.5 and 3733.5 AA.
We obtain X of 118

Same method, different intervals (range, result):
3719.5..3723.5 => 90.3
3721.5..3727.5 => 79.6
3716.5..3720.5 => 114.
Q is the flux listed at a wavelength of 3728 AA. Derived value 127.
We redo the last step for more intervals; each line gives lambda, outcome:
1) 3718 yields 138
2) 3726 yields 121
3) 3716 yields 129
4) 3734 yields 102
